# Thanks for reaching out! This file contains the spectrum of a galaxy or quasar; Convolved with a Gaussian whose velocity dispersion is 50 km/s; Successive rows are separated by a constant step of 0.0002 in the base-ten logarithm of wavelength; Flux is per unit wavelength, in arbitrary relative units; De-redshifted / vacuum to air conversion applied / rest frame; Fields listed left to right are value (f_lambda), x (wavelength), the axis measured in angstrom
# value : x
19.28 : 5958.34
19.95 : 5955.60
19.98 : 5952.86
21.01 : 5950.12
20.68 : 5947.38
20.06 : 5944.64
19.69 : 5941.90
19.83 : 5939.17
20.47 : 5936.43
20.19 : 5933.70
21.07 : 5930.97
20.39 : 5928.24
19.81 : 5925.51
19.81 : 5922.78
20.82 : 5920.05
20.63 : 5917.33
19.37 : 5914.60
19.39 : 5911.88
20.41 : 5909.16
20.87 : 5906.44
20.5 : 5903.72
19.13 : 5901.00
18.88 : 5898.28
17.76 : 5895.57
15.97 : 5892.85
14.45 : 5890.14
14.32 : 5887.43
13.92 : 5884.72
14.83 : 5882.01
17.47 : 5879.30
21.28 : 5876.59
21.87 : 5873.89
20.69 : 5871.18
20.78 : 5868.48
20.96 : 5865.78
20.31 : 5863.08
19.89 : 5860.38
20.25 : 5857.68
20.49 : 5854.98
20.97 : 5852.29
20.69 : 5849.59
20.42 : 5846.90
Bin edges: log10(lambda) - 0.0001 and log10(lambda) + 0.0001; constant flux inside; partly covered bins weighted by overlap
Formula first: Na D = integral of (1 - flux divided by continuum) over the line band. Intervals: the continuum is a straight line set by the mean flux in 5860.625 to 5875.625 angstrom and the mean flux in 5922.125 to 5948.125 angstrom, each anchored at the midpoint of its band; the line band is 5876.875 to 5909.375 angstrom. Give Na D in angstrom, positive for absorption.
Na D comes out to 5.05 angstrom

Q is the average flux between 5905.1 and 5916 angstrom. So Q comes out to 20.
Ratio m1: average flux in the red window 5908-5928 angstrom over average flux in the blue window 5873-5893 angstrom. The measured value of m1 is 1.2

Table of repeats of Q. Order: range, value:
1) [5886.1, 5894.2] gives 14.9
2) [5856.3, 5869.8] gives 20.4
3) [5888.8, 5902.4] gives 17.2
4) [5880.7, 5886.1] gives 14.4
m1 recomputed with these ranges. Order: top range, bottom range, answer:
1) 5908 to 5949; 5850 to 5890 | 1.06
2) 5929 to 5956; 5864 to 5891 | 1.12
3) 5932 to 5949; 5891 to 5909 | 1.07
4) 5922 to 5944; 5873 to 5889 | 1.18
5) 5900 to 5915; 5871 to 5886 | 1.10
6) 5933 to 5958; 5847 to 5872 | 0.98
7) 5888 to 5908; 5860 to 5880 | 0.88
